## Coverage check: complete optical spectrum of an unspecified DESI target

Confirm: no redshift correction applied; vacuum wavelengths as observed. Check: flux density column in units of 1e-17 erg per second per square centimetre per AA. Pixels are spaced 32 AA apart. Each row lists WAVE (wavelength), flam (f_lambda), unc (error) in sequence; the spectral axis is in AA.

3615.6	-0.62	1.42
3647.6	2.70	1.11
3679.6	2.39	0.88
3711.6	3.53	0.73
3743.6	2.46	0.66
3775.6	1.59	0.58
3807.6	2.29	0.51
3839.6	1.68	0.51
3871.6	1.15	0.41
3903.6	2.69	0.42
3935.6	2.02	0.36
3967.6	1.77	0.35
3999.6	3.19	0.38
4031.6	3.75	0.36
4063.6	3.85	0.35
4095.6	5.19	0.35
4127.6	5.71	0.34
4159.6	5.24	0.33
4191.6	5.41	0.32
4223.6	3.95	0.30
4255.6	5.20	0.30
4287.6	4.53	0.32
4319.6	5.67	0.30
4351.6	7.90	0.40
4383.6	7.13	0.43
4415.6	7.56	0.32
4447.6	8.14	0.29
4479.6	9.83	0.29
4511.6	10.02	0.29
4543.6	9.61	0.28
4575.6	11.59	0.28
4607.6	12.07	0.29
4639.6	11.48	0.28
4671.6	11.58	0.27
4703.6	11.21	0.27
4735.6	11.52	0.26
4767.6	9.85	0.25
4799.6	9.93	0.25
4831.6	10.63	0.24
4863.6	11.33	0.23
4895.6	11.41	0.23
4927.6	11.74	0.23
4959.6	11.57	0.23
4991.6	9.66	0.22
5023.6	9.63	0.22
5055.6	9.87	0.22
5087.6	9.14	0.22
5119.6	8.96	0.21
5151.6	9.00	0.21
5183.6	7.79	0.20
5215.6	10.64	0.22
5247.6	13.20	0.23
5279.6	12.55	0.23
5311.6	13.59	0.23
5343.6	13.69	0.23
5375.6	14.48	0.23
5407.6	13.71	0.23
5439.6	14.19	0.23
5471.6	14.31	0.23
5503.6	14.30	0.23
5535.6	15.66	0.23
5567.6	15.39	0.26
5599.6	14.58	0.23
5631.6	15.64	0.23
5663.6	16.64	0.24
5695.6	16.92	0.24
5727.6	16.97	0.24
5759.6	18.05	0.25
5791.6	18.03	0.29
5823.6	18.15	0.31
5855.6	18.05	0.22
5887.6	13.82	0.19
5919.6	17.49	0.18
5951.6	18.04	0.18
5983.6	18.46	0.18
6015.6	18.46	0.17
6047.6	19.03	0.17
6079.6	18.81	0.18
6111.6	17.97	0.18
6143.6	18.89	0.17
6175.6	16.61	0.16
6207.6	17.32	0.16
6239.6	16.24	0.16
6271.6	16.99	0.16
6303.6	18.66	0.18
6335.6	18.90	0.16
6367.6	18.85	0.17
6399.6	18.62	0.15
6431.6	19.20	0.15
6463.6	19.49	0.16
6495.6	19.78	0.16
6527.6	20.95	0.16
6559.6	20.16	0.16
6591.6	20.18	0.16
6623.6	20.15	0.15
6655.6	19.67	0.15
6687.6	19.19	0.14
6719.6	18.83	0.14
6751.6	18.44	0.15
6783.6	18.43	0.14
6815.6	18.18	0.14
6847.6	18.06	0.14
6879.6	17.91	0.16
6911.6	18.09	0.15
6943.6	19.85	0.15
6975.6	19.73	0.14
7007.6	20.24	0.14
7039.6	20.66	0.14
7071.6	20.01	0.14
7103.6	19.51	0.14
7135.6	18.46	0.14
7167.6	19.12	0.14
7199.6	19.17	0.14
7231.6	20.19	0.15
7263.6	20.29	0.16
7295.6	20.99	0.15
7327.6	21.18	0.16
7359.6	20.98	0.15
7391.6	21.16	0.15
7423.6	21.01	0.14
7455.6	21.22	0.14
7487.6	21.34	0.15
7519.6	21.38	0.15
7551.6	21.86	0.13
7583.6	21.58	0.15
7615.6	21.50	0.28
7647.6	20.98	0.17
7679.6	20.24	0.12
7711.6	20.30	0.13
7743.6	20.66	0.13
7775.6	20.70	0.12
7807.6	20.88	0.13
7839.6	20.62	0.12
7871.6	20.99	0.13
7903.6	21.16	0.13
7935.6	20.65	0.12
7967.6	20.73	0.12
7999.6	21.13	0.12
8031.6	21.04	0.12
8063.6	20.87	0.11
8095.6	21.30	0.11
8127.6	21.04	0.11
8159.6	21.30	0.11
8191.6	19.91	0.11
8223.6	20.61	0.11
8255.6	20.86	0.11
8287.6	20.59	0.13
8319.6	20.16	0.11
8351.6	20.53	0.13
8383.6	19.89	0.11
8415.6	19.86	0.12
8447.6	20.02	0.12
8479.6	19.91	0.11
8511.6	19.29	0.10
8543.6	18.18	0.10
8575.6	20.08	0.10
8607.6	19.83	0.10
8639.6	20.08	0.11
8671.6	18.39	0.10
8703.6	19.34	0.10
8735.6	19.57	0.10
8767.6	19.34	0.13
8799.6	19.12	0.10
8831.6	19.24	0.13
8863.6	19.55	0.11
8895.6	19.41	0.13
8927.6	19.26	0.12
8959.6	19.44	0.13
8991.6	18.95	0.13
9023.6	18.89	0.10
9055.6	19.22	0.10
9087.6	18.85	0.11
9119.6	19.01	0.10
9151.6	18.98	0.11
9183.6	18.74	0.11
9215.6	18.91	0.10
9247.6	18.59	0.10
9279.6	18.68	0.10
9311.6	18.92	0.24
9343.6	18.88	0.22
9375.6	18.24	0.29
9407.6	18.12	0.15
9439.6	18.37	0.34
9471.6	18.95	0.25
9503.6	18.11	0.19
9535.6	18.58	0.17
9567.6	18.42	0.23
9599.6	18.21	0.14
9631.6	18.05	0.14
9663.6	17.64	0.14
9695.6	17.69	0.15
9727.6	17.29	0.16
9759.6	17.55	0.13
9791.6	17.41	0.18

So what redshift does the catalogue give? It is 0.000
